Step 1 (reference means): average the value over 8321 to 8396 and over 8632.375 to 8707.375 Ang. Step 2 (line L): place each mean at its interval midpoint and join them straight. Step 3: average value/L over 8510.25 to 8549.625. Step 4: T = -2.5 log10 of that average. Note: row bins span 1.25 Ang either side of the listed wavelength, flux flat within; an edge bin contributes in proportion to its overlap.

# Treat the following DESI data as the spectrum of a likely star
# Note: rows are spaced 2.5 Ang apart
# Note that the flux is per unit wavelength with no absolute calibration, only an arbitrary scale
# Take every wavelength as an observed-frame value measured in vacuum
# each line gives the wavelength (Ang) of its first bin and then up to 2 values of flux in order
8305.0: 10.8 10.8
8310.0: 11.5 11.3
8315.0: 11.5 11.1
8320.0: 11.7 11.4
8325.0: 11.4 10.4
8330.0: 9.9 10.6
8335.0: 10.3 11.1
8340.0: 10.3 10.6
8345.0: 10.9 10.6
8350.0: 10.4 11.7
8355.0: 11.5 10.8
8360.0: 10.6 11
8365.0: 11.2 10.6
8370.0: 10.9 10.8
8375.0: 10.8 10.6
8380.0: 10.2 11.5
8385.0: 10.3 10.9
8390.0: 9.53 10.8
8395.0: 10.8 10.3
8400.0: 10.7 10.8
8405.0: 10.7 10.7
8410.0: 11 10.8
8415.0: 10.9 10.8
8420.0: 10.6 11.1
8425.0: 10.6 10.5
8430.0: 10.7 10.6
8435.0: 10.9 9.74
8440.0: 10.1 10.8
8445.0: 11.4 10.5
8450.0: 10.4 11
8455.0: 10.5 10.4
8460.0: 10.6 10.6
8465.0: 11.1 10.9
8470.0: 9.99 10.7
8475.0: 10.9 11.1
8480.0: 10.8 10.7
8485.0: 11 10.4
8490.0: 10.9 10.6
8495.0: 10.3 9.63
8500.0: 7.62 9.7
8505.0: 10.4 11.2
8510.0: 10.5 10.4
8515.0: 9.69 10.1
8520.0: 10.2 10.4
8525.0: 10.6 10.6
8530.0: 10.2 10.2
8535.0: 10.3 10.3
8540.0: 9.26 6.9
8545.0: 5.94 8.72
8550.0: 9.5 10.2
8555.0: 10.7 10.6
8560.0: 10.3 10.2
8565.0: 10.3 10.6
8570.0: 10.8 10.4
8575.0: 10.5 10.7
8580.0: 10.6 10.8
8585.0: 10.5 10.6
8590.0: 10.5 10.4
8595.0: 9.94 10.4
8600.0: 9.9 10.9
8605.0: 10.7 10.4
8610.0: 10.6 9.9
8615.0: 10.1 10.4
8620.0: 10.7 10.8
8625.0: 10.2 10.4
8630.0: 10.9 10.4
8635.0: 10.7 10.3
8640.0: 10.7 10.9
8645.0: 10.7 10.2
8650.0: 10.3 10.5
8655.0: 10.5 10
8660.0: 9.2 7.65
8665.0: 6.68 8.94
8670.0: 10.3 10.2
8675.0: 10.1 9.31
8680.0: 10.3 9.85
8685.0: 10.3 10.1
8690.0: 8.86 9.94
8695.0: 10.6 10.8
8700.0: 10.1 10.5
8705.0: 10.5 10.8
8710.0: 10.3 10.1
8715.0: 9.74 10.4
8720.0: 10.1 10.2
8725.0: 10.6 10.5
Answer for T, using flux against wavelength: 0.08 mag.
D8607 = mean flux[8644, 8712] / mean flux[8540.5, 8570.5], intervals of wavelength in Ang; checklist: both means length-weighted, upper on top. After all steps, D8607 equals 1.04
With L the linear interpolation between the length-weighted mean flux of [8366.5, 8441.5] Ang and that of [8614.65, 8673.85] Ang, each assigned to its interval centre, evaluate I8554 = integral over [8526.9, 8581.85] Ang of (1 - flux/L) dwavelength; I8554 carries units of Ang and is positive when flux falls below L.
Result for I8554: 2.0 Ang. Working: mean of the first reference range 10.6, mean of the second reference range 10.1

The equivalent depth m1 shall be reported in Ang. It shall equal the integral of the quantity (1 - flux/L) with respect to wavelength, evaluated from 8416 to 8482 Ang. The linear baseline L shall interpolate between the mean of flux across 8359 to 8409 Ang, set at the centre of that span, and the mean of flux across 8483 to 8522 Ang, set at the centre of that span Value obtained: -1.6 Ang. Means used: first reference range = 10.7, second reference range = 10.2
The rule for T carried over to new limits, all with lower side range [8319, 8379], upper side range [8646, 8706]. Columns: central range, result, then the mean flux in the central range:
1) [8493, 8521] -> 0.038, 9.99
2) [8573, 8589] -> -0.051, 10.6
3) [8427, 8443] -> 0.011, 10.5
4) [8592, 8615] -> -0.031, 10.3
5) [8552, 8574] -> -0.031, 10.5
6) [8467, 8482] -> -0.028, 10.7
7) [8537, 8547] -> 0.270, 7.98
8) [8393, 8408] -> 0.000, 10.7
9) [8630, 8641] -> -0.065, 10.6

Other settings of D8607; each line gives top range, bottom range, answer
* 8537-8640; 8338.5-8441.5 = 0.95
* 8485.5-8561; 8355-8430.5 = 0.92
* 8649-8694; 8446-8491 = 0.90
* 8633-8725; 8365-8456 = 0.94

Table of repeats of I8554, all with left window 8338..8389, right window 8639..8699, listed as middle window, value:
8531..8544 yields 1.2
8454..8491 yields -0.8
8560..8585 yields -0.9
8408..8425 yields -0.3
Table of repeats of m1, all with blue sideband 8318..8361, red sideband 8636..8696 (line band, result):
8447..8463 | -0.1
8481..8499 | -0.1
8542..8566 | 1.9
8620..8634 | -0.8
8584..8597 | -0.4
